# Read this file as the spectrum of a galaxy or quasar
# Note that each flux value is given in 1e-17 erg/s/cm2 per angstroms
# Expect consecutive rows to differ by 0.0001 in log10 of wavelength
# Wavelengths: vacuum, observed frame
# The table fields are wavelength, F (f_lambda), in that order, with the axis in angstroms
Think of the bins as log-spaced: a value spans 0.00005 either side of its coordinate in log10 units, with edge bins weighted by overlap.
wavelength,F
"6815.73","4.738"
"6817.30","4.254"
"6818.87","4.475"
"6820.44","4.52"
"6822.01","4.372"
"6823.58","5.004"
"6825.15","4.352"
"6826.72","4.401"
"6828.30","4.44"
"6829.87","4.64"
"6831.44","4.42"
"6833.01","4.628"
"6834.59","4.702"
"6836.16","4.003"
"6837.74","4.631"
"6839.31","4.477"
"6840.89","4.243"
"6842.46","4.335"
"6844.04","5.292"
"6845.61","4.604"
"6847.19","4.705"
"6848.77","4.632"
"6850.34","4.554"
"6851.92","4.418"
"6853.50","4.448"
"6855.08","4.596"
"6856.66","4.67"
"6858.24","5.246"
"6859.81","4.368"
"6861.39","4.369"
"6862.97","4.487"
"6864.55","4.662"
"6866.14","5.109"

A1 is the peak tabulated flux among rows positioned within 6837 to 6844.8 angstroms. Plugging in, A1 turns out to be 5.292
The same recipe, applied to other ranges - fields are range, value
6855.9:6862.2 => 5.246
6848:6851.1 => 4.632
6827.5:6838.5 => 4.702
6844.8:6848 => 4.705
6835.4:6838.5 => 4.631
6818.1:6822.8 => 4.52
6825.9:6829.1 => 4.44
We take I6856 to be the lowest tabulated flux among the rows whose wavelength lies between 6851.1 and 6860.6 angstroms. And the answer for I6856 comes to 4.368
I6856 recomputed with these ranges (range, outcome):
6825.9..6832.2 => 4.401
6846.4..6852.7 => 4.418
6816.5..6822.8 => 4.254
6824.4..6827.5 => 4.352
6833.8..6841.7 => 4.003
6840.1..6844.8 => 4.243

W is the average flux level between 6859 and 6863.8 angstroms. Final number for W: 4.42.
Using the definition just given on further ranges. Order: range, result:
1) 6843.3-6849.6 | 4.81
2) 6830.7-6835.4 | 4.58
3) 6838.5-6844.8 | 4.58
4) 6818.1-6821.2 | 4.5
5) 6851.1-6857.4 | 4.53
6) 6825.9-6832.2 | 4.47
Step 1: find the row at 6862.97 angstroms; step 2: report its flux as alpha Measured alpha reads 4.487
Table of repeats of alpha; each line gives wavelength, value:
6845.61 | 4.604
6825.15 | 4.352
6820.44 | 4.52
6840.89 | 4.243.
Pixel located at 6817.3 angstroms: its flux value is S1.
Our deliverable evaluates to 4.254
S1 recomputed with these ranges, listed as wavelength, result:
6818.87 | 4.475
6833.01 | 4.628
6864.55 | 4.662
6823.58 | 5.004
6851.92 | 4.418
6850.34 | 4.554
